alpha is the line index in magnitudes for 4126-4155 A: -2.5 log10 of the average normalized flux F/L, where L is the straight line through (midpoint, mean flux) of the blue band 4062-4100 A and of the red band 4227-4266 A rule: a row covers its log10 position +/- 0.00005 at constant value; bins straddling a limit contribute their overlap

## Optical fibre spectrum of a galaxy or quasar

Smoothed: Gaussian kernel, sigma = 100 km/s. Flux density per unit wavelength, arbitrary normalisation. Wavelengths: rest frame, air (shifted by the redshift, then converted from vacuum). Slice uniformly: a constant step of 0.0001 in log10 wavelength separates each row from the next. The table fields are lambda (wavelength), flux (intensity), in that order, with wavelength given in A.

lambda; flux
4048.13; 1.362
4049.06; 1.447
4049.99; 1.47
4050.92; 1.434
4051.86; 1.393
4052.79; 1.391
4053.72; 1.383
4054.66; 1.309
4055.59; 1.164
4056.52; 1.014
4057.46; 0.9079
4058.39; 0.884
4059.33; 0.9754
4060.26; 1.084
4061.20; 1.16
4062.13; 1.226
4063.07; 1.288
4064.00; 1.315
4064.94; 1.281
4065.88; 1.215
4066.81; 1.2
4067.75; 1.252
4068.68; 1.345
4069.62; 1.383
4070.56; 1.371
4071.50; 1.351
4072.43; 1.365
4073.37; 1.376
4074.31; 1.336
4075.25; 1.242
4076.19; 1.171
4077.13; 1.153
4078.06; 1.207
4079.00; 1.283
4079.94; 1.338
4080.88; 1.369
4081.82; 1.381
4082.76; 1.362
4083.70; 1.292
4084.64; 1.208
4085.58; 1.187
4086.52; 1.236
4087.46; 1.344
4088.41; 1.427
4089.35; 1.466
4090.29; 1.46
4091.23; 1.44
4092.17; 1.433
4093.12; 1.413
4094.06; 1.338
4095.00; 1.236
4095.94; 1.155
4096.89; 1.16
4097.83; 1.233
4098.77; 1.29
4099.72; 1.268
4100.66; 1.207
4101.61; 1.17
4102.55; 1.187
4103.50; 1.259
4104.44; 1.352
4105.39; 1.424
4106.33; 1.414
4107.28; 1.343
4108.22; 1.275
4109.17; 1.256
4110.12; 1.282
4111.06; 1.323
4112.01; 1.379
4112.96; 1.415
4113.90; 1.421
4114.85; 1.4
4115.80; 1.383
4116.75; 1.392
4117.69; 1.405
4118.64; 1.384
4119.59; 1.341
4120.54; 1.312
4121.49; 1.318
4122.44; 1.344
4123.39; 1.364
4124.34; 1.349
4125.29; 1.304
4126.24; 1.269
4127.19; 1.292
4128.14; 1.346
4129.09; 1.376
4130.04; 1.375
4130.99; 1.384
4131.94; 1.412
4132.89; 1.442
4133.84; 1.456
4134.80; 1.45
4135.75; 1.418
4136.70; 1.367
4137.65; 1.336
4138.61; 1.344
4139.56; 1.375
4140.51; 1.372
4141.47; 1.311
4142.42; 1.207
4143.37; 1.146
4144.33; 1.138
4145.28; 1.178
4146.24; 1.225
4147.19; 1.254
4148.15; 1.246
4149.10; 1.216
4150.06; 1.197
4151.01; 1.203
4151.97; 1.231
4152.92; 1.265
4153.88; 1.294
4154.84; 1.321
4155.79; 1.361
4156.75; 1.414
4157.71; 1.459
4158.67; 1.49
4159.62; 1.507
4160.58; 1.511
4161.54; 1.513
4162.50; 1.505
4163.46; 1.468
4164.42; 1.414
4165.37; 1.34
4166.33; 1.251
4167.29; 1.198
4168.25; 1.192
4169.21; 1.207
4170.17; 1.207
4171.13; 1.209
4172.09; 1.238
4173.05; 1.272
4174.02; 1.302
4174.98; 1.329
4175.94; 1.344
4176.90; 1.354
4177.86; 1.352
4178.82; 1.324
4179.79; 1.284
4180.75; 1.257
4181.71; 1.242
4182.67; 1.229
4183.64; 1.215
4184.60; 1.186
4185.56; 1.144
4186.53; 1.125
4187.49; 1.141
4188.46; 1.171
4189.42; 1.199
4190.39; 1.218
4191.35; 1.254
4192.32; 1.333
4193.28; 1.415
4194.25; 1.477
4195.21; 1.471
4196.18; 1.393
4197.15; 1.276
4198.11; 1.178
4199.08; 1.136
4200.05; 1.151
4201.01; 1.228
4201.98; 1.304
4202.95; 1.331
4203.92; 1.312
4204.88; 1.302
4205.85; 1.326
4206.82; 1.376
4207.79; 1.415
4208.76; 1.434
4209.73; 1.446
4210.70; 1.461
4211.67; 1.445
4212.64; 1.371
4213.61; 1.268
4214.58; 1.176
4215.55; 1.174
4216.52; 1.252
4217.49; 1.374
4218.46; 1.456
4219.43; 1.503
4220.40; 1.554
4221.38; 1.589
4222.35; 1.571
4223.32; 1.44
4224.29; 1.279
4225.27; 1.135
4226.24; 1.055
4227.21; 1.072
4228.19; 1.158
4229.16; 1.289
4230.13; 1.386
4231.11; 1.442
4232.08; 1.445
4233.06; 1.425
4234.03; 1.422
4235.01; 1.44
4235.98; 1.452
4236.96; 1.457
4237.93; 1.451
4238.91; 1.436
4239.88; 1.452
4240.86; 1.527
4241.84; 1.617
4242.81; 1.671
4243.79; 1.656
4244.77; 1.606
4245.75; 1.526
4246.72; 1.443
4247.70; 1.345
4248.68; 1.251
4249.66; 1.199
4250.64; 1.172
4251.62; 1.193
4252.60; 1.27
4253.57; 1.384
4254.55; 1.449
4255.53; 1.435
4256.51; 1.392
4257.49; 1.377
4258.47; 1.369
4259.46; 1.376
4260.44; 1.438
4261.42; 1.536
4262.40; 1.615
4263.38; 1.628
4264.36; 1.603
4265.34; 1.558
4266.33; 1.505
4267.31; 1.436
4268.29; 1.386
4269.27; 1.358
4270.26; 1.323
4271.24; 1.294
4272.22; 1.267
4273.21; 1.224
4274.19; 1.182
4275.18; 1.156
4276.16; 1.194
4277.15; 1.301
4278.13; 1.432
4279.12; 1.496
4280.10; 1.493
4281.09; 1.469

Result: 0.03 mag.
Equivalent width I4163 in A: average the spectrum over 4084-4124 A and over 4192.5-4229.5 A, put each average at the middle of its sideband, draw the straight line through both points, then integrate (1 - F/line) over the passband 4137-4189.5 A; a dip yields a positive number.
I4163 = 1.6 A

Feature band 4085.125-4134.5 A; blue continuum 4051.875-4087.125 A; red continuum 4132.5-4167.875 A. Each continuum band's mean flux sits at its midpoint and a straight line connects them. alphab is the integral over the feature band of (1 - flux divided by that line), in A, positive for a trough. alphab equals -1.7 A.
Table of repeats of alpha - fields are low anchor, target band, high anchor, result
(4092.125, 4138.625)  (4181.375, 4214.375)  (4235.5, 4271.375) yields 0.08 mag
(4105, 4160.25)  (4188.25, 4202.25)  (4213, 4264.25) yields 0.07 mag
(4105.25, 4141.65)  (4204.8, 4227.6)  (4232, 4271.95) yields 0.05 mag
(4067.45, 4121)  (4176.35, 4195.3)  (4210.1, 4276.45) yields 0.08 mag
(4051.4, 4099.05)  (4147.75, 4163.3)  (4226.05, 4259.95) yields -0.03 mag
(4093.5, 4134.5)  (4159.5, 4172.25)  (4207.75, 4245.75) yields 0.02 mag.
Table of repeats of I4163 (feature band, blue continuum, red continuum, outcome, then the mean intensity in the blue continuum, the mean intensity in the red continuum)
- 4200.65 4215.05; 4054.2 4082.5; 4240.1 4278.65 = 0.1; 1.23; 1.4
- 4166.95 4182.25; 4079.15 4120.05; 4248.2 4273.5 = 1.0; 1.33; 1.39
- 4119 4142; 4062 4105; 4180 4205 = -1.5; 1.3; 1.26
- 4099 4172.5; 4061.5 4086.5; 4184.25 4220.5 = -1.7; 1.29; 1.31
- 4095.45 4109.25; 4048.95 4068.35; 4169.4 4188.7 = -0.4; 1.23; 1.25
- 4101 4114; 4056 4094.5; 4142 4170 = -0.3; 1.27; 1.31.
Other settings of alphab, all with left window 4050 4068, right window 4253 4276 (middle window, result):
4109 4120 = -0.93 A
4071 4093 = -1.66 A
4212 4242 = -0.18 A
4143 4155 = 0.66 A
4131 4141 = -0.90 A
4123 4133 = -0.62 A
